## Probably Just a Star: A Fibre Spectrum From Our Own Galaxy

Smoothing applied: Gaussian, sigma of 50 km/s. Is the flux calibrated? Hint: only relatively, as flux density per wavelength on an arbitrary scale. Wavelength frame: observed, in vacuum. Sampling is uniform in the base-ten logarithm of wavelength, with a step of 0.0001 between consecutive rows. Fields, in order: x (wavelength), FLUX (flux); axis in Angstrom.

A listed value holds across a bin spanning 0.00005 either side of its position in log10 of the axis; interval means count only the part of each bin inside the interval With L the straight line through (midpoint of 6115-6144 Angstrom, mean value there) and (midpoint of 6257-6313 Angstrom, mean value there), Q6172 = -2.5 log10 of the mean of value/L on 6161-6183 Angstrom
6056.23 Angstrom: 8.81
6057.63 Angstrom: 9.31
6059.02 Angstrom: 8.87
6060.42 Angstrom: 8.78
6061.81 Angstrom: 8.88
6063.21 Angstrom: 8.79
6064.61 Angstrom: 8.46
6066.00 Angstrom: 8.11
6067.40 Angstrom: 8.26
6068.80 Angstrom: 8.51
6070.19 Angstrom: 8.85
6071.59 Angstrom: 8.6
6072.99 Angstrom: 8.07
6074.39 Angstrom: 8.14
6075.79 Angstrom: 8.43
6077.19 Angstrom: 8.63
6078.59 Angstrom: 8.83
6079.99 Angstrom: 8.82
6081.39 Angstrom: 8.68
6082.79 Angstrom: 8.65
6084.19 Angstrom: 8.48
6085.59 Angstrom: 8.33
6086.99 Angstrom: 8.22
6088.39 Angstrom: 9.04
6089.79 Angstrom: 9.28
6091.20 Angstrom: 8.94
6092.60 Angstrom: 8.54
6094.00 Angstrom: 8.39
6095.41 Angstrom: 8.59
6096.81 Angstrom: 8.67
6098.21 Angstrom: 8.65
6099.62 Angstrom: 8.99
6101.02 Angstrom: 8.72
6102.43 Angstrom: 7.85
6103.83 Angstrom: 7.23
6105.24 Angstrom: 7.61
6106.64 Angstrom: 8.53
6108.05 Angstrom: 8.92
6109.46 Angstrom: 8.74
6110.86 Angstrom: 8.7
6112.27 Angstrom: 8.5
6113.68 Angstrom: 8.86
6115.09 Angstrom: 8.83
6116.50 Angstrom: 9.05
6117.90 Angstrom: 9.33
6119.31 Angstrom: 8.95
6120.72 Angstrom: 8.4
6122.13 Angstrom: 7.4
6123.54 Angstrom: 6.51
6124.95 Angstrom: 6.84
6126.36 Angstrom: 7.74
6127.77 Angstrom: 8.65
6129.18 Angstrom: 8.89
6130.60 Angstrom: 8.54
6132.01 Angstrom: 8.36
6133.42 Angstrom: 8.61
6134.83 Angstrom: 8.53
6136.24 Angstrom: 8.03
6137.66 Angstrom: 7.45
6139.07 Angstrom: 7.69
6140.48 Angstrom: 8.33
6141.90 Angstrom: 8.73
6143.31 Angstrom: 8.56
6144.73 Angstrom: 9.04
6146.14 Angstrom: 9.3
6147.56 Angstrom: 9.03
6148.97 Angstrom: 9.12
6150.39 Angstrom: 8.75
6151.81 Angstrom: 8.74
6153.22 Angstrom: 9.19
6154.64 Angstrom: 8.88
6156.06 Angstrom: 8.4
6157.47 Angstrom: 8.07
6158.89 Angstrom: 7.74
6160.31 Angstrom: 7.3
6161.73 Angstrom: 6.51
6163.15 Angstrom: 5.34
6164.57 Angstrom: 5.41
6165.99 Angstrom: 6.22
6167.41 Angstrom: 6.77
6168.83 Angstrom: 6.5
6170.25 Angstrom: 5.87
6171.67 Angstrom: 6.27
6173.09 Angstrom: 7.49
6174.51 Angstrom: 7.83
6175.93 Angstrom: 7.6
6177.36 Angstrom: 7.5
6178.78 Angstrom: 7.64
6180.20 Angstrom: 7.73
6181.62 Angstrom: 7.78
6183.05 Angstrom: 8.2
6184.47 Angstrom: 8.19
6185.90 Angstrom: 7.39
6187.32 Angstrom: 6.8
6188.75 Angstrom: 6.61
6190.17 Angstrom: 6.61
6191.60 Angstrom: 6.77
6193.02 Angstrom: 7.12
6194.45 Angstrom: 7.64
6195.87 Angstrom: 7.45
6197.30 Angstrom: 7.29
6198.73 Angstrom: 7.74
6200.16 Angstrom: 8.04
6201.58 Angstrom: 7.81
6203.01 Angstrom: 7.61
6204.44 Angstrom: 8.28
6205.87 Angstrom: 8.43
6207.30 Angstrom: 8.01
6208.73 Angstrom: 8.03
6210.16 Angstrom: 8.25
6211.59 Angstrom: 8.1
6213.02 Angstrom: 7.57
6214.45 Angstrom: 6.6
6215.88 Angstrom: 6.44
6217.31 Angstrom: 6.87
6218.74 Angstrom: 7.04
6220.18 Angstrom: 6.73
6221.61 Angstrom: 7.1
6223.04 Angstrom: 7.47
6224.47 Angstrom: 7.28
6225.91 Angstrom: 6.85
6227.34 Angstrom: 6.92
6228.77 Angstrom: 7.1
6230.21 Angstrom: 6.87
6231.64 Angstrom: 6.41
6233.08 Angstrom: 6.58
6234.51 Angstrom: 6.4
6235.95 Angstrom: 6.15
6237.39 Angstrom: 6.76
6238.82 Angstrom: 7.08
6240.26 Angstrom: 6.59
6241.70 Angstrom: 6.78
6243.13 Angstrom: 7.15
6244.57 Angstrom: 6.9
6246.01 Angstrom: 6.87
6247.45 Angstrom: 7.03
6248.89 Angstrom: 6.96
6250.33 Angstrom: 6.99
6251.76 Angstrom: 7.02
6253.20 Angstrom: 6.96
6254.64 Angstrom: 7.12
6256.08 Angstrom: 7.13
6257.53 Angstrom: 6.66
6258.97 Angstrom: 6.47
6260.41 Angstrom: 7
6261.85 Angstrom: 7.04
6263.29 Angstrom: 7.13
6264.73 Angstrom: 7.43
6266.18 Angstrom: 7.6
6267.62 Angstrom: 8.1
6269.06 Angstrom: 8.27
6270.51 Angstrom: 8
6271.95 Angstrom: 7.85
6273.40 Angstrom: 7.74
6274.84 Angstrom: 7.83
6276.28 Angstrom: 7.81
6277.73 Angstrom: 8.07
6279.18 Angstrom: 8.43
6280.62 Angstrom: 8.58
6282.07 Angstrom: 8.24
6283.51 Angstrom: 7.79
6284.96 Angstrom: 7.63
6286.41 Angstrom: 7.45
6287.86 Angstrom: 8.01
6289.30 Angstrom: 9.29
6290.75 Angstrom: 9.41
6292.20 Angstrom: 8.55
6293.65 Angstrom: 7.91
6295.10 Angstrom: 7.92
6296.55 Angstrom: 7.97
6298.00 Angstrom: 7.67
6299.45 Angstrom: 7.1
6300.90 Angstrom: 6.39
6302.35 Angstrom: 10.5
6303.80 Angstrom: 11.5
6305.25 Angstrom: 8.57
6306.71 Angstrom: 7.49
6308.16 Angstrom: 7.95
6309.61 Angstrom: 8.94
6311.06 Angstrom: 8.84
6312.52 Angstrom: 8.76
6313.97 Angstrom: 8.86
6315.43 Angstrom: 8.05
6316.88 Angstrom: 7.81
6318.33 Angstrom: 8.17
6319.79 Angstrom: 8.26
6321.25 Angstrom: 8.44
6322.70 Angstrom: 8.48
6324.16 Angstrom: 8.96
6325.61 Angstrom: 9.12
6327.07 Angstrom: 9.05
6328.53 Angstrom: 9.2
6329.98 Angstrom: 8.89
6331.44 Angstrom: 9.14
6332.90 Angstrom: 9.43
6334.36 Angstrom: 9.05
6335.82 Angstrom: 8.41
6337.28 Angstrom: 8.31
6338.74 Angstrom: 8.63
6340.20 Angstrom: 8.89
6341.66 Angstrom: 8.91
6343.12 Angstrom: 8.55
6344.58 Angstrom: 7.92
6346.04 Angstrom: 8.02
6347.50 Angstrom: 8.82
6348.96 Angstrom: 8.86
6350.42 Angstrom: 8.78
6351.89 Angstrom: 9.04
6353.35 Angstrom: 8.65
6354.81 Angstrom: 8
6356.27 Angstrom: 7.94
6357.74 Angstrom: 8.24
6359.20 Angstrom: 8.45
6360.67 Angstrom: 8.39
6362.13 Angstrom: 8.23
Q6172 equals 0.19 mag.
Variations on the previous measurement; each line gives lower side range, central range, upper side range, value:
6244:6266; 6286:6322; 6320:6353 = -0.05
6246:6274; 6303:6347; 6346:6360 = -0.07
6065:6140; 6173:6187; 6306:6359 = 0.10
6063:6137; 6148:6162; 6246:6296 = -0.02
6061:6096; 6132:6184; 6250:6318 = 0.07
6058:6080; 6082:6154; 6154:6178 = -0.10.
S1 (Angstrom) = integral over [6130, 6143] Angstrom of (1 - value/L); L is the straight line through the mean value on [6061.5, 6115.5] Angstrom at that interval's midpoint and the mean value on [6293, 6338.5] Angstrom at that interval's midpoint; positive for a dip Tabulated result 0.4 Angstrom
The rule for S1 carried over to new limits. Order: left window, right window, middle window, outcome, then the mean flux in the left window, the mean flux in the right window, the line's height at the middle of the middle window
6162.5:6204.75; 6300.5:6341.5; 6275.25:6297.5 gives 0.40 Angstrom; 7.18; 8.74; 8.34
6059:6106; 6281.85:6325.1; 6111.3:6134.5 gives 0.40 Angstrom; 8.52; 8.37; 8.49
